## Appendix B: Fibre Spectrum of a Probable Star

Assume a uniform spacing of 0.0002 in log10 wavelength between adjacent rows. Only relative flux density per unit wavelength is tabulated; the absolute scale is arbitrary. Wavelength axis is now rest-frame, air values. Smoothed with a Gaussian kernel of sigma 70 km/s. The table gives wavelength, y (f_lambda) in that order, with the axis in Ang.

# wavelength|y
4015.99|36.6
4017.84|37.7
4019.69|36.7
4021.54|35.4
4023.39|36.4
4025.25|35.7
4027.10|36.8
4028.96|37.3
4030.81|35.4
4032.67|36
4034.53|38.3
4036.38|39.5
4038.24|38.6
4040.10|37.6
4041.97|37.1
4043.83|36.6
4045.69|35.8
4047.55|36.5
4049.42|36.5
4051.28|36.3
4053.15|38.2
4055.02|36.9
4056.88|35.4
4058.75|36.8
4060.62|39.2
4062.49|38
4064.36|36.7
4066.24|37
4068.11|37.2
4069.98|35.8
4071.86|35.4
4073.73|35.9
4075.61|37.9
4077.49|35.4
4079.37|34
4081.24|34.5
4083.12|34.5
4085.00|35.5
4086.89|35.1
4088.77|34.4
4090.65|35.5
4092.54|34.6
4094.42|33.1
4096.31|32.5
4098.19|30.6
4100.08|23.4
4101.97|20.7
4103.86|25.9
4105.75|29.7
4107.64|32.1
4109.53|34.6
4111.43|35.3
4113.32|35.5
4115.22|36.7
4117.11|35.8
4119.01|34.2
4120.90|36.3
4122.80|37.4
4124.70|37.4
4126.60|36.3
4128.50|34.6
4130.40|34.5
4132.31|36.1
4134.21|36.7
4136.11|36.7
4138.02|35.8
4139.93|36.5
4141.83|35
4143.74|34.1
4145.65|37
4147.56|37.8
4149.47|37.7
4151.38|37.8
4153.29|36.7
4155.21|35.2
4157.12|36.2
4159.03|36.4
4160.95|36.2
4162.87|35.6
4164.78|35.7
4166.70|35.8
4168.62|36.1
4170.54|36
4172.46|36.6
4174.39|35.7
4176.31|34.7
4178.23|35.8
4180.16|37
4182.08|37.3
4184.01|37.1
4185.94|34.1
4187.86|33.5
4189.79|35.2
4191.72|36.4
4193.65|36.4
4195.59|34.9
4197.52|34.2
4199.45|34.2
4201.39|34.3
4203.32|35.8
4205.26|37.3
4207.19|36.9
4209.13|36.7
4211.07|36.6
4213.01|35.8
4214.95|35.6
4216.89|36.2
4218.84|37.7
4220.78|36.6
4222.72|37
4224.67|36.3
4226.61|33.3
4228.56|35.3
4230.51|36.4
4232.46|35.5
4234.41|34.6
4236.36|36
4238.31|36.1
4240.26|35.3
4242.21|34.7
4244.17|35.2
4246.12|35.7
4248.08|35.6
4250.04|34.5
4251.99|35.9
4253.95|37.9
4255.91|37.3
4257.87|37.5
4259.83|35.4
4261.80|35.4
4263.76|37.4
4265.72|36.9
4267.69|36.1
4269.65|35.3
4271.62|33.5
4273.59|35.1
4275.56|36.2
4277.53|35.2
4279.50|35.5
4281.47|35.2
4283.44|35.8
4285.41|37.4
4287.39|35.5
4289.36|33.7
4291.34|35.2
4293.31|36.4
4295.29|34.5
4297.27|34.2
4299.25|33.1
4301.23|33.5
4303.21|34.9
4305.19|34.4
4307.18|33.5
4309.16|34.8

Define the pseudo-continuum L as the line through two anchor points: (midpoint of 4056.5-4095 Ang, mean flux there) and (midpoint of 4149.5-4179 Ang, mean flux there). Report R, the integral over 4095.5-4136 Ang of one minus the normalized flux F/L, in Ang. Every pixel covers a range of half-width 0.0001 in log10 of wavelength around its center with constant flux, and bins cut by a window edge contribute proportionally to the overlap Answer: 3.1 Ang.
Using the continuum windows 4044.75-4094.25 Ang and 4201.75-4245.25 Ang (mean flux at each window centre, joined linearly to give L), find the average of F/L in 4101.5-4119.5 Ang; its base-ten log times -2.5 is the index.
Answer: 0.119 mag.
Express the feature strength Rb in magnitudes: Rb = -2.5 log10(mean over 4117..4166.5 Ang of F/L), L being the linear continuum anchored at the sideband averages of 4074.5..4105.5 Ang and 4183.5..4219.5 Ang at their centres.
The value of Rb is -0.071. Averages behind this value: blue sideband 32.3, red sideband 35.7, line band 36.1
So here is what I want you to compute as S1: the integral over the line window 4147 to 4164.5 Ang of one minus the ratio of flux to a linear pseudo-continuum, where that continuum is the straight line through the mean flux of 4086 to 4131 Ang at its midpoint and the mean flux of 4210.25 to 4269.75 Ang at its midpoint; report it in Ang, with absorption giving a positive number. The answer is -1.2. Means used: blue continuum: 33.2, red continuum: 36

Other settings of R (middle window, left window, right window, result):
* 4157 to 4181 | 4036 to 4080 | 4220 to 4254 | 0.06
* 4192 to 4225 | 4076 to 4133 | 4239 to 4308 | -1.27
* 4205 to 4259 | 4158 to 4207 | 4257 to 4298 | -0.58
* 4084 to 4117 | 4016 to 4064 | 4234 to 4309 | 3.97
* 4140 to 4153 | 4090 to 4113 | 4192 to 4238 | -1.52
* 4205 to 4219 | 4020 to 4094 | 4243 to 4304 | -0.29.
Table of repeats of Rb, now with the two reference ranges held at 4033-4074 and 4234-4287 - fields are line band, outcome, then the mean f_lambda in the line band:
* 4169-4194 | 0.01 mag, 35.8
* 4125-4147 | 0.02 mag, 35.8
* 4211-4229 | 0.00 mag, 36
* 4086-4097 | 0.08 mag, 34.2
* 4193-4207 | 0.02 mag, 35.4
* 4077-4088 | 0.06 mag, 34.8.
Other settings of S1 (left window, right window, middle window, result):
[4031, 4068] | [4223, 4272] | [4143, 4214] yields 0.6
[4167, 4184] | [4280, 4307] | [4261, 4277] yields -0.3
